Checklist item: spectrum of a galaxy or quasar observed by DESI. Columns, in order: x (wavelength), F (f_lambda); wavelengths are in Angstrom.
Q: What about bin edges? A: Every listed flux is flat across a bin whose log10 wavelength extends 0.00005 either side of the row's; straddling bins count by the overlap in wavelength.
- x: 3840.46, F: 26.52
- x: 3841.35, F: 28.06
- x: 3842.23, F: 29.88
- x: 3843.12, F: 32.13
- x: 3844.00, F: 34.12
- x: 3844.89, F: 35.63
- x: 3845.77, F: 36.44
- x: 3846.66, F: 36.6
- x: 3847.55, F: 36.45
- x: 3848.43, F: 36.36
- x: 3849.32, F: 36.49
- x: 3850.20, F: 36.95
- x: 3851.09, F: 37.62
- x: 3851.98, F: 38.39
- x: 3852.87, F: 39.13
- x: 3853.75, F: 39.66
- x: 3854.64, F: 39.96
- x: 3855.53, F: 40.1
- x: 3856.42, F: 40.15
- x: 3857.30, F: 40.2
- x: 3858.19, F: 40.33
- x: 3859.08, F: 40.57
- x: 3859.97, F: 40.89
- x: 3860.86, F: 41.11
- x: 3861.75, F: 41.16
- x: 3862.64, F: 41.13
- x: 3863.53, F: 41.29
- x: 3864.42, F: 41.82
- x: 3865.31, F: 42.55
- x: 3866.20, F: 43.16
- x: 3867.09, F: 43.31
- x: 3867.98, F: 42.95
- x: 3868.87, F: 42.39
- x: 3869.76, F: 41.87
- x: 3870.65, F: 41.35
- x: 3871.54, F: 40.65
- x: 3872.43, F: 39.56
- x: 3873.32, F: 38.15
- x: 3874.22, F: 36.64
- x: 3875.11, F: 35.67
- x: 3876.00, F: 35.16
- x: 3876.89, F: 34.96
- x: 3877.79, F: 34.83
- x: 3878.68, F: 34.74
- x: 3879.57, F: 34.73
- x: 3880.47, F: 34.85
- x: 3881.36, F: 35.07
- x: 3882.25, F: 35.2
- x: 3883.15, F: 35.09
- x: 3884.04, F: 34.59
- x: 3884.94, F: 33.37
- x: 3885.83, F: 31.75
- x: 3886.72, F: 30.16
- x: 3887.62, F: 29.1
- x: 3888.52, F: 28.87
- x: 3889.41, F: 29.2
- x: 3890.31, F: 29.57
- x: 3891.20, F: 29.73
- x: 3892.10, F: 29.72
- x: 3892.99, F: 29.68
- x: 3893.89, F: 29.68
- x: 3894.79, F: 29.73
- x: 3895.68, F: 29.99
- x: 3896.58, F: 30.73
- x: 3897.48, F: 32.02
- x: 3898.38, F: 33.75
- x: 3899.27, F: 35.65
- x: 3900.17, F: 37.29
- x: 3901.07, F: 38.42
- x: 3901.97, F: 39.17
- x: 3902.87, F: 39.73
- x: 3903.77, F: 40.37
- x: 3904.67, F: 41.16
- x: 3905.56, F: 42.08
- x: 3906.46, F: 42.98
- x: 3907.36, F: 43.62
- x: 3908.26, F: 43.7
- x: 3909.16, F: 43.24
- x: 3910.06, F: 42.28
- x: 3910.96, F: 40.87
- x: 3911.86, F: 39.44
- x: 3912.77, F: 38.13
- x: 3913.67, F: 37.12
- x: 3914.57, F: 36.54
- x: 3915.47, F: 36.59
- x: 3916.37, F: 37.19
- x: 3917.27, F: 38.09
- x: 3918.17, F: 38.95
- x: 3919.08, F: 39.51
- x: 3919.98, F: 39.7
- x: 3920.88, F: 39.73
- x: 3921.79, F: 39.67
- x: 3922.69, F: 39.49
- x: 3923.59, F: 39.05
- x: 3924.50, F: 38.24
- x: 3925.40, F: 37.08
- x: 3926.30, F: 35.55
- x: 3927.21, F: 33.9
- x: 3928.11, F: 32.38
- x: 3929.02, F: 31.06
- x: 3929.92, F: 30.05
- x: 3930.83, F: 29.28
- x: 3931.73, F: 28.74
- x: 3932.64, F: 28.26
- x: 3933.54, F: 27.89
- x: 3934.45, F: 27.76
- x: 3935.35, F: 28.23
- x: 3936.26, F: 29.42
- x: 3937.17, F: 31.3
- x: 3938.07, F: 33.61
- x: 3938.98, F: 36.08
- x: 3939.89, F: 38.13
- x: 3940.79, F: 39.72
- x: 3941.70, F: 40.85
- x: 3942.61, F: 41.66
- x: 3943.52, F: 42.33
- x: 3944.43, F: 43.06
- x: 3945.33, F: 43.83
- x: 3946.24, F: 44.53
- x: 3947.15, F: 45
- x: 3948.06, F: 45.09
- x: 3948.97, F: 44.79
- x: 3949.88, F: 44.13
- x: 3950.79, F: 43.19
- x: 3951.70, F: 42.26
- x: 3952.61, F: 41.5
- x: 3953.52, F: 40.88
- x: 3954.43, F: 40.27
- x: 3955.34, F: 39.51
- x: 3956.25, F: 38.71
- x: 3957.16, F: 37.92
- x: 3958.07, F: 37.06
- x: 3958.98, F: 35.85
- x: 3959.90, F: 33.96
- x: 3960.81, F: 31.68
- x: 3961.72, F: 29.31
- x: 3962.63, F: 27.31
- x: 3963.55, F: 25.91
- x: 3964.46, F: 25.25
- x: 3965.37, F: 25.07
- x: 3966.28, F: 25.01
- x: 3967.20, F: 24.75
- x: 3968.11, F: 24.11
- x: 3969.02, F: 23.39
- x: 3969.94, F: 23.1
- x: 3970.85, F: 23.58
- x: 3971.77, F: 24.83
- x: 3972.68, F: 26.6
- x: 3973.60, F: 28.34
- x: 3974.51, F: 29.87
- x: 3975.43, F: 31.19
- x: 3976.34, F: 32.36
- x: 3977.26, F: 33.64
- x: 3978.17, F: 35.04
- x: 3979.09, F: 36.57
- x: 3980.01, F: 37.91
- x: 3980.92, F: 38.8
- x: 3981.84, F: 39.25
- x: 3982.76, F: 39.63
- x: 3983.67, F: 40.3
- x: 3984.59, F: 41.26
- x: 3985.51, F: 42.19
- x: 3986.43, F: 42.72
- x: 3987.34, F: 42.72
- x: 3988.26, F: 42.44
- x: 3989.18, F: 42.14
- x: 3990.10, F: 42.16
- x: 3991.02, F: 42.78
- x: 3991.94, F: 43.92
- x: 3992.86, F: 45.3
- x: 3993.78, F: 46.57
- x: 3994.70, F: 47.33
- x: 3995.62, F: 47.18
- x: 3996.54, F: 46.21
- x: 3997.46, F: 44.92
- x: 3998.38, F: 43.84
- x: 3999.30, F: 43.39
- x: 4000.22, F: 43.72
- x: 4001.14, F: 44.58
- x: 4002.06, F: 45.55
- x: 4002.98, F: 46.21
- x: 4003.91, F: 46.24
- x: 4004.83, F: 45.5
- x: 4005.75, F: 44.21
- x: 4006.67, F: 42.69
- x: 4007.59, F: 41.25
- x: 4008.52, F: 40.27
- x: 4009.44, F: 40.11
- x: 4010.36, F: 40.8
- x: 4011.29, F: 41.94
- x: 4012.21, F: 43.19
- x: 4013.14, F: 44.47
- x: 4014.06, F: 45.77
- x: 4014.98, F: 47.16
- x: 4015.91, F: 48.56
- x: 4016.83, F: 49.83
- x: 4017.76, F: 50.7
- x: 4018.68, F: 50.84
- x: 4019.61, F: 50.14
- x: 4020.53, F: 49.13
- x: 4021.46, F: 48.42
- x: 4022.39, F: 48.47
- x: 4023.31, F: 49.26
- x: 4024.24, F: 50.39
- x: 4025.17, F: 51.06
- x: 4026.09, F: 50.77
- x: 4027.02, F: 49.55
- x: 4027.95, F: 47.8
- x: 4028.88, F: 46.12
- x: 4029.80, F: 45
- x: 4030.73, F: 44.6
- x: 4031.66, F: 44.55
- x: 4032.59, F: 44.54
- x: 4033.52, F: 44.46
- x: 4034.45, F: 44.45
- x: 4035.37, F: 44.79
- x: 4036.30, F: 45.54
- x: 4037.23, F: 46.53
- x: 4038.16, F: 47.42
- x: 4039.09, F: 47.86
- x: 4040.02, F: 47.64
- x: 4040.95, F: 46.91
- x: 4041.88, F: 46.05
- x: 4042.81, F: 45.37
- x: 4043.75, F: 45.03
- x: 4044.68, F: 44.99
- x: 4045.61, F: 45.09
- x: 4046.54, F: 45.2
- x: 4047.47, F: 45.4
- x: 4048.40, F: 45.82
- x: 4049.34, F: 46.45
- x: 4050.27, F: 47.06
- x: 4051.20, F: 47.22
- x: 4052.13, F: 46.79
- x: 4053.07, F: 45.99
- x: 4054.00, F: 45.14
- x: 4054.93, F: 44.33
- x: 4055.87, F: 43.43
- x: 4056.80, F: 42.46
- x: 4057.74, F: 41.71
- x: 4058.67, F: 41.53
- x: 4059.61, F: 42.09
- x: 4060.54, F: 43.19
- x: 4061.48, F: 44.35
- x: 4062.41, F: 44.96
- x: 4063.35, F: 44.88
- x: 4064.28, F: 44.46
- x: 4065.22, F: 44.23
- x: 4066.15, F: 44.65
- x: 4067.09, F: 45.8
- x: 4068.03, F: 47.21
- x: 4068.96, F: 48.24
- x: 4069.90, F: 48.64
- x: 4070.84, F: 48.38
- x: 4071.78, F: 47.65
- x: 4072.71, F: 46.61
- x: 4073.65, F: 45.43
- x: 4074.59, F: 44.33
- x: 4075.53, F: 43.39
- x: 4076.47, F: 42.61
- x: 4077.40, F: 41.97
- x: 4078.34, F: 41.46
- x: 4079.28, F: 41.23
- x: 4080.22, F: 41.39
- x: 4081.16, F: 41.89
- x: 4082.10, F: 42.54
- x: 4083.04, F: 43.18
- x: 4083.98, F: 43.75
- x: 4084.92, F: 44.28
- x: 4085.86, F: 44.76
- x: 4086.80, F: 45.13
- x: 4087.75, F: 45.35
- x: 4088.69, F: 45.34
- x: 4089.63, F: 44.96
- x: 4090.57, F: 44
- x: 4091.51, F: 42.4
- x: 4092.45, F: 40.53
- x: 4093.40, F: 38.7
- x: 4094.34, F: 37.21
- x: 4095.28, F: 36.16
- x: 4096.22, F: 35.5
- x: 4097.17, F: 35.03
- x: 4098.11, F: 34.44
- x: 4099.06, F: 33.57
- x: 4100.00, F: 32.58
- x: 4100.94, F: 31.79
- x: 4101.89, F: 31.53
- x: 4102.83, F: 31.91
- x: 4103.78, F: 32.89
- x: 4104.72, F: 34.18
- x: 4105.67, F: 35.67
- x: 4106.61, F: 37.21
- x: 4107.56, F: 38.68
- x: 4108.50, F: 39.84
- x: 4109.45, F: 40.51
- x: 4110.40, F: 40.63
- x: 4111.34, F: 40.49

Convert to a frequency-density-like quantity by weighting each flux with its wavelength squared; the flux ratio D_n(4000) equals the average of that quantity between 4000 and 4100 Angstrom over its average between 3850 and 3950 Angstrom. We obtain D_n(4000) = 1.3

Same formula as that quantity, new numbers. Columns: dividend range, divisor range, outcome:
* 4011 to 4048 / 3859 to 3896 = 1.41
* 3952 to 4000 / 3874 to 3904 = 1.13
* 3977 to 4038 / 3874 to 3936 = 1.34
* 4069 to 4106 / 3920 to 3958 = 1.17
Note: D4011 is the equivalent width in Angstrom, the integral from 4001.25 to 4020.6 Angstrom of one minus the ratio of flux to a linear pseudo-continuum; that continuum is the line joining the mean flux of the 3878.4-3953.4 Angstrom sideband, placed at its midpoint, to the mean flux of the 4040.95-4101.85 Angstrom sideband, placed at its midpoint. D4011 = -2.3 Angstrom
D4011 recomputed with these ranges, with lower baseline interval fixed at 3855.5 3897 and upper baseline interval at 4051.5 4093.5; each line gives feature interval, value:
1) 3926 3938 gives 2.6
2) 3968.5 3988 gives 3.1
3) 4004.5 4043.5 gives -3.7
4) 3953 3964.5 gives 1.5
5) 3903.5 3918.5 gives -1.0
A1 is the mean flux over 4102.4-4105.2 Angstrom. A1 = 33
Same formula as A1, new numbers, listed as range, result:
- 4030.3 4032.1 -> 44.5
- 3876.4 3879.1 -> 34.8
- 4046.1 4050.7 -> 46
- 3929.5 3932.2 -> 29.3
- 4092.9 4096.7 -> 36.9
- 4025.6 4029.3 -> 48.6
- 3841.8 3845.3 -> 32.9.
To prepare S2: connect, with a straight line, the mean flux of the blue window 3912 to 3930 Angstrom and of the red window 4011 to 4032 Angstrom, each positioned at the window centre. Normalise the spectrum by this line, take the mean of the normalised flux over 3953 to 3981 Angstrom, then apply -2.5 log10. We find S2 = 0.32 mag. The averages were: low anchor 37.1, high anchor 47.8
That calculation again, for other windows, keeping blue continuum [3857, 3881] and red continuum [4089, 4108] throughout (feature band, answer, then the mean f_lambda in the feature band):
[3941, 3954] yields -0.121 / 43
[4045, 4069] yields -0.208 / 44.9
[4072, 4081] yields -0.176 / 43.3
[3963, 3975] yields 0.443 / 25.4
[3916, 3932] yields 0.078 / 36.1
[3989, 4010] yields -0.170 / 44.2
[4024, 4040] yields -0.244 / 46.8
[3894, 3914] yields 0.025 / 38.1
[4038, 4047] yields -0.232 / 46.1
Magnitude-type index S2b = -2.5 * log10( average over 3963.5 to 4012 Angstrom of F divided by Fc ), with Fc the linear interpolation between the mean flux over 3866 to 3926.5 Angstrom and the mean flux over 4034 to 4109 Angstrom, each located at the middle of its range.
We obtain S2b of 0.06 mag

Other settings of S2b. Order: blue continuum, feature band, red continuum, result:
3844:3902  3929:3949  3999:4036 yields 0.137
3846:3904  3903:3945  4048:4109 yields 0.023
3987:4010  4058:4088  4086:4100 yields -0.094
